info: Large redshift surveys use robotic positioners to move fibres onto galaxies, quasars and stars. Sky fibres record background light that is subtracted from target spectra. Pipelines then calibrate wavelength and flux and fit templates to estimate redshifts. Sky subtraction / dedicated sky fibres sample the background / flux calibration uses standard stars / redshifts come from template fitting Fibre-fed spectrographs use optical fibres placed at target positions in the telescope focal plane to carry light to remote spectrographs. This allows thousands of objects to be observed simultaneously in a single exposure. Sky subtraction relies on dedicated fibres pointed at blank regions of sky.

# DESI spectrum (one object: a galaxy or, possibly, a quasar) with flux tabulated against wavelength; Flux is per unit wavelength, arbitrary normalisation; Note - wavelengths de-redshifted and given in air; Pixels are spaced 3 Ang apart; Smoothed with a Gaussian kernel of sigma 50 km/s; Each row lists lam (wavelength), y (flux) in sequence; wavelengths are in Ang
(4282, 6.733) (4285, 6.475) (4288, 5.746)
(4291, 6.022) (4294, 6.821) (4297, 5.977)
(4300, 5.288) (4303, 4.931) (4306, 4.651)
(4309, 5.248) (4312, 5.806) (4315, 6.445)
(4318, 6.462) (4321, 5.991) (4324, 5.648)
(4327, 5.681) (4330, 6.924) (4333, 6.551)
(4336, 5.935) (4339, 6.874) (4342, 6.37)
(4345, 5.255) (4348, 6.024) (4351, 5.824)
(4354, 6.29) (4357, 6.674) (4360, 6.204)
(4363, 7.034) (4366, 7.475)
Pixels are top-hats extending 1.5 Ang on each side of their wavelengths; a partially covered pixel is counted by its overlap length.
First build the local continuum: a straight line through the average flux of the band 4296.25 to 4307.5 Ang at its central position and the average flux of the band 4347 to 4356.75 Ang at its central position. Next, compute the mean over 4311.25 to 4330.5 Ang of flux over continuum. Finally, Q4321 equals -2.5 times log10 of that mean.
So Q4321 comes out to -0.109 mag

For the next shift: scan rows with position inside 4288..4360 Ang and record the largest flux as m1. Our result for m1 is 6.924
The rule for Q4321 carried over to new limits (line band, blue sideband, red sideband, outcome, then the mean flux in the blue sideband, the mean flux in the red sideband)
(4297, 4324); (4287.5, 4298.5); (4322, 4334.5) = 0.10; 6.18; 6.19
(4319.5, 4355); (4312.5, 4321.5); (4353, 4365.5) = 0.06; 6.28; 6.63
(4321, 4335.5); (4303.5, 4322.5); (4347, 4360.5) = -0.05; 5.72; 6.21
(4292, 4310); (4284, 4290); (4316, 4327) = 0.10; 6.07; 6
